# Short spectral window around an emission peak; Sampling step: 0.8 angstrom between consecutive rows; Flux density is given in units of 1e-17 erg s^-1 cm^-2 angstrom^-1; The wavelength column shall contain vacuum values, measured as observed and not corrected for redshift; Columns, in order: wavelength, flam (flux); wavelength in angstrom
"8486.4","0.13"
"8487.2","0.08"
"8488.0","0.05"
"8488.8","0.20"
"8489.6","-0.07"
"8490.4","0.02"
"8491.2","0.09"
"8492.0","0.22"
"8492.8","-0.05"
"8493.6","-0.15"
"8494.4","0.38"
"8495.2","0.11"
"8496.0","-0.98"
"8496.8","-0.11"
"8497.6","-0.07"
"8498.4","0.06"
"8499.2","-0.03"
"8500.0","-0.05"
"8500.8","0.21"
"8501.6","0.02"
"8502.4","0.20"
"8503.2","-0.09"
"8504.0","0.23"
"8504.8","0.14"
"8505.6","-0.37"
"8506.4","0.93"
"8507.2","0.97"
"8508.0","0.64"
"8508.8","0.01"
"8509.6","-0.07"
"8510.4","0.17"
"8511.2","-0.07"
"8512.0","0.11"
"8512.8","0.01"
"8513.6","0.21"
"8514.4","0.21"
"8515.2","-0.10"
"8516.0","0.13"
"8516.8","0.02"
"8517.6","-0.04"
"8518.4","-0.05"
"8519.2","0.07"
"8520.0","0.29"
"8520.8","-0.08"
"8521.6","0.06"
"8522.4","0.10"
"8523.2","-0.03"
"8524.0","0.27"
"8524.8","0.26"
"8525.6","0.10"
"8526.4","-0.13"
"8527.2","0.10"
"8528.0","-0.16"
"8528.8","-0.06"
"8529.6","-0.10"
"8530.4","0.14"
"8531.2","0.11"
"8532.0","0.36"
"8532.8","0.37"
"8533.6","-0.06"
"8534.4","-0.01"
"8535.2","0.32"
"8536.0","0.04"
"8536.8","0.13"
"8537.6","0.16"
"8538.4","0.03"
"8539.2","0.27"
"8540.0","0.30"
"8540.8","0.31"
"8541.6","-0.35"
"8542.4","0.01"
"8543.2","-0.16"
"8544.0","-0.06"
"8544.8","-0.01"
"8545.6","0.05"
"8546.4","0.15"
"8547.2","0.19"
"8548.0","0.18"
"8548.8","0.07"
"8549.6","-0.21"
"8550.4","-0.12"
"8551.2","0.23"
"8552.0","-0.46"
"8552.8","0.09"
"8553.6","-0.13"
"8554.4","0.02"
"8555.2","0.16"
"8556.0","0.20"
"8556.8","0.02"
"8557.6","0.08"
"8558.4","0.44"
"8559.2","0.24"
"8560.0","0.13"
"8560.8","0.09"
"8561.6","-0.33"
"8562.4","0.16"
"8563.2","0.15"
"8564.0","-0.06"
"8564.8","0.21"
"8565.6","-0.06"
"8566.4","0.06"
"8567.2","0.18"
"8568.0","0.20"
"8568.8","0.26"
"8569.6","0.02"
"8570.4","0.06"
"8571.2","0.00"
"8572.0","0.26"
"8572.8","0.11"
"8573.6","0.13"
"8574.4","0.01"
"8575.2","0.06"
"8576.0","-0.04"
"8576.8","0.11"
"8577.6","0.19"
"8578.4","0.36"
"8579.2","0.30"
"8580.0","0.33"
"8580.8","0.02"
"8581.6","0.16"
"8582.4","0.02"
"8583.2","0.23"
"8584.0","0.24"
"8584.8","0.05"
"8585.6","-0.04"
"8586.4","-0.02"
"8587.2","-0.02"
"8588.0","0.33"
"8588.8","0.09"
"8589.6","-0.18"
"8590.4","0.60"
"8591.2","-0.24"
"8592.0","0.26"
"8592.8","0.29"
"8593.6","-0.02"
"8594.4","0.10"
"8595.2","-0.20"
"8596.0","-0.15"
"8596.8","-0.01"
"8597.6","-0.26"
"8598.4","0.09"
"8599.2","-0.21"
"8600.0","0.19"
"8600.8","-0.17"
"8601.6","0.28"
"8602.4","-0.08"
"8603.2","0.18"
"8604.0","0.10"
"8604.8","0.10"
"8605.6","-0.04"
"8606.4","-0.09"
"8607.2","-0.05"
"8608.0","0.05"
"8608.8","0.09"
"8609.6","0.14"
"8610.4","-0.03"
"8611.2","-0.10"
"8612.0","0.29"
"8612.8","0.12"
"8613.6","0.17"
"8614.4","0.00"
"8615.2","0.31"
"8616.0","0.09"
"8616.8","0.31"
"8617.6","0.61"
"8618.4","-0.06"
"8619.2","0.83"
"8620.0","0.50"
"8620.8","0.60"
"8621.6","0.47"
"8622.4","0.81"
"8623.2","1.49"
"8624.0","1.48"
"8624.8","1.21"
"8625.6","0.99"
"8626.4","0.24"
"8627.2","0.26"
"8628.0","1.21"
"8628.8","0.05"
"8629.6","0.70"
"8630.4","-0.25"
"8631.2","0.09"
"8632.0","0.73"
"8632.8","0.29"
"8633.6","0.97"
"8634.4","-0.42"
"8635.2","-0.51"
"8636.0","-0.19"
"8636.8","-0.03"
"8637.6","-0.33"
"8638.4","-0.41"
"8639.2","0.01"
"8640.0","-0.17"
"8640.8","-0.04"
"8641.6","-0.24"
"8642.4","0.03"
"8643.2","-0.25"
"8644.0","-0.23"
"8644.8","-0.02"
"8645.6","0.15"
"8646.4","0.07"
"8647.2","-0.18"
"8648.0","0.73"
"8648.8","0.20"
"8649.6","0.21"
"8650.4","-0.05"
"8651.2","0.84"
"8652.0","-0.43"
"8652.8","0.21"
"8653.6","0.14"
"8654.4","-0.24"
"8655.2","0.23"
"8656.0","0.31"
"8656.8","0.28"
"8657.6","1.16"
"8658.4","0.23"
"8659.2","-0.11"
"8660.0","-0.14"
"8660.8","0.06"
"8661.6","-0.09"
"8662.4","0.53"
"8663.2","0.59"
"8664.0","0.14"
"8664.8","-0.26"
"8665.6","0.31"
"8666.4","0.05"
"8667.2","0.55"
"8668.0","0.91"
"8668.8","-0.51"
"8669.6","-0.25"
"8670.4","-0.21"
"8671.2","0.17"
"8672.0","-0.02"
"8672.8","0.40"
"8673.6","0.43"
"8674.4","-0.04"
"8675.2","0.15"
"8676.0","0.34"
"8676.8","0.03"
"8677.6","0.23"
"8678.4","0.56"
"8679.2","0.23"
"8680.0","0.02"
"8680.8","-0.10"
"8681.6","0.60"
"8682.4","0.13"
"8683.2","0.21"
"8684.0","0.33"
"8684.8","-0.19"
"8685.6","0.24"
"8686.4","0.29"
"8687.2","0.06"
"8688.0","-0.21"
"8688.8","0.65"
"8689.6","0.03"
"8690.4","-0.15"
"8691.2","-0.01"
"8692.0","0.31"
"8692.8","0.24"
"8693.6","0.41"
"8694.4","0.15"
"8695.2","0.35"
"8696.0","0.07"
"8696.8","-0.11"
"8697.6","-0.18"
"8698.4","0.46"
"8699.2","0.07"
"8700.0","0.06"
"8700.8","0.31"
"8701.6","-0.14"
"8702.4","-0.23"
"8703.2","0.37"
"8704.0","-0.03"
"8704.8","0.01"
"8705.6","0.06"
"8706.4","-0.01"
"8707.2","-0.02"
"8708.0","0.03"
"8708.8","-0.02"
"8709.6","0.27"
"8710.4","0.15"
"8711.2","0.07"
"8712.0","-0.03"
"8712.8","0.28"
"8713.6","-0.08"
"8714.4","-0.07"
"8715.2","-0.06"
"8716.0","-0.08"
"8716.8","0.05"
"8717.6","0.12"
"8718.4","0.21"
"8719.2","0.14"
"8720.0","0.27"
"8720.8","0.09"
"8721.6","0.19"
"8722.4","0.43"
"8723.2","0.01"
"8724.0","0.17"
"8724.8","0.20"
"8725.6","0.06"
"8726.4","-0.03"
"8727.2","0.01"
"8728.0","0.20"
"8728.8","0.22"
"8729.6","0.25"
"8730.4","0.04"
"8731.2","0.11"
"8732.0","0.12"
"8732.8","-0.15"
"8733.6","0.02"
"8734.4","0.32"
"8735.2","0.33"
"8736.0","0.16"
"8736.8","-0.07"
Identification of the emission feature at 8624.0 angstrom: [O II]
